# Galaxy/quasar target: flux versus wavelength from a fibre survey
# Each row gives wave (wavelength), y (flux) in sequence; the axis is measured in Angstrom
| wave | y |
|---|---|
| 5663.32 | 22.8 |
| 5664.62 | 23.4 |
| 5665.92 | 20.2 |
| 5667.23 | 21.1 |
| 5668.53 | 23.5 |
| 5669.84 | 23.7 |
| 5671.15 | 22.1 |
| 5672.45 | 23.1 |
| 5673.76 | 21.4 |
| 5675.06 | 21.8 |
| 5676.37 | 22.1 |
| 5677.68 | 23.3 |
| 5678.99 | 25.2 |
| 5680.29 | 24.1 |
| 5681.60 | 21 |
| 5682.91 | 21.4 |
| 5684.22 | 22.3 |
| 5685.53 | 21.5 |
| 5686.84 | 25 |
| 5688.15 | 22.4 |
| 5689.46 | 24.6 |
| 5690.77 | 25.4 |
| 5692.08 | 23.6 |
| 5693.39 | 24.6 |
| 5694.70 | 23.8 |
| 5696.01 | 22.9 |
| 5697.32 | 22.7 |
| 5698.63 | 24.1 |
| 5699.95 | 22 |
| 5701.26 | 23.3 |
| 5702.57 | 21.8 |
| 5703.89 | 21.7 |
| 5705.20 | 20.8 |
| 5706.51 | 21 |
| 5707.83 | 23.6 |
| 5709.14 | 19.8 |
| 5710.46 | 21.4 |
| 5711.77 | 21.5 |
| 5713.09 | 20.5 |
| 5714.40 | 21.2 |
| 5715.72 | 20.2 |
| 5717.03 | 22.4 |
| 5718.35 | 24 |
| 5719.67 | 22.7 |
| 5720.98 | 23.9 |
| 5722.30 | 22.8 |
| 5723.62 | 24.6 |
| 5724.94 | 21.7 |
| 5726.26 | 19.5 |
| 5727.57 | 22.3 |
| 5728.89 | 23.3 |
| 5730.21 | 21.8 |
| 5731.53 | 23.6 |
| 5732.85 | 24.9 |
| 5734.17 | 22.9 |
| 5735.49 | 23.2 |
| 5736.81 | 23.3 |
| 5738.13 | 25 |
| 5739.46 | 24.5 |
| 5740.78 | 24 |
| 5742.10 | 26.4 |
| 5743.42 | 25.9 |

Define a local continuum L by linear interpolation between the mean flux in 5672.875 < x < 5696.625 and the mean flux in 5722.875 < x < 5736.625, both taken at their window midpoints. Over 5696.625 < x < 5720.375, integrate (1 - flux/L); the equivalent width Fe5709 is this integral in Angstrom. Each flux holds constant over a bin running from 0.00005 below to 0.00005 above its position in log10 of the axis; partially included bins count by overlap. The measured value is 1.1 Angstrom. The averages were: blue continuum 23.1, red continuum 22.8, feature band 21.9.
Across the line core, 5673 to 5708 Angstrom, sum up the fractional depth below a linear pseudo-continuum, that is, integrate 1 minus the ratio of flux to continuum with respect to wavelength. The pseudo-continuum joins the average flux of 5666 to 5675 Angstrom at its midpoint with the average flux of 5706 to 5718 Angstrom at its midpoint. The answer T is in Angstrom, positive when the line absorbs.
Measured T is -1.63 Angstrom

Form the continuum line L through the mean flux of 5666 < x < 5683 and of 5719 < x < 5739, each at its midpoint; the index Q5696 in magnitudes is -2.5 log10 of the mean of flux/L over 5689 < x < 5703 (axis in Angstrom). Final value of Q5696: -0.04 mag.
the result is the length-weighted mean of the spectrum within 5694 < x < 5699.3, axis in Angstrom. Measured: 23.4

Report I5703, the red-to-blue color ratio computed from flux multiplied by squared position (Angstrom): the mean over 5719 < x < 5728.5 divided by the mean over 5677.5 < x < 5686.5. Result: 1.0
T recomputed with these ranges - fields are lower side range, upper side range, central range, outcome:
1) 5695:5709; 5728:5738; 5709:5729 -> 0.8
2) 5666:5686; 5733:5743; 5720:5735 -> 0.7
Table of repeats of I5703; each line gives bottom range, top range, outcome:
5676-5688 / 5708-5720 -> 0.95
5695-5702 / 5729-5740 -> 1.04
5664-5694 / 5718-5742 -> 1.04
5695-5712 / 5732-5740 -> 1.10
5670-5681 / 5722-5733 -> 1.01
